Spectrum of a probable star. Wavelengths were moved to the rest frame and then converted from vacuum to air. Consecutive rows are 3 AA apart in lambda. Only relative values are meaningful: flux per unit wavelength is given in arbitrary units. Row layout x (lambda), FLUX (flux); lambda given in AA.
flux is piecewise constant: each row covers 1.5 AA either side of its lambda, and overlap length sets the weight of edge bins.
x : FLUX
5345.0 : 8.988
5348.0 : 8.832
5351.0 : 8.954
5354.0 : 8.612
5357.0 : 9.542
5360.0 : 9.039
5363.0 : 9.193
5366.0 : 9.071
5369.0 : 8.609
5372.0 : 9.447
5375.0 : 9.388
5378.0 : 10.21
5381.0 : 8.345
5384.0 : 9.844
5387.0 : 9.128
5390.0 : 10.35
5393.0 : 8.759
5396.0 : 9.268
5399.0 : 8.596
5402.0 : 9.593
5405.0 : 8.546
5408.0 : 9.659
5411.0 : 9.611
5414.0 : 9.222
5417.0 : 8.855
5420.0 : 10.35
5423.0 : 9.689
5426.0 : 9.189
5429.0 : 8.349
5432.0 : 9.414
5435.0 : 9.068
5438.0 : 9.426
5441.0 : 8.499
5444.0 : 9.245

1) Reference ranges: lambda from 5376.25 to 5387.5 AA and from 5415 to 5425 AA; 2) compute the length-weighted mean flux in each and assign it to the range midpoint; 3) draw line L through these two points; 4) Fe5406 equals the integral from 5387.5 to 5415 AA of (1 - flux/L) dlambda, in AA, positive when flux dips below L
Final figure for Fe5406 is 0.6 AA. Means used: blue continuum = 9.4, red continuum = 9.59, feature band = 9.28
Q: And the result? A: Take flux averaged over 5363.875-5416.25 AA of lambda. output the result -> 9.27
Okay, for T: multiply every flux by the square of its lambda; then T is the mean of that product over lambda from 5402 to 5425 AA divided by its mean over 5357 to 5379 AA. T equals 1.0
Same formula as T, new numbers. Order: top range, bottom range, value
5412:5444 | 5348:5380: 1.03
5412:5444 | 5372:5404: 1.00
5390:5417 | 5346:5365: 1.04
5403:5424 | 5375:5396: 1.01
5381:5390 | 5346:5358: 1.07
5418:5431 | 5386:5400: 1.03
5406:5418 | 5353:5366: 1.04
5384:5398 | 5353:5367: 1.04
